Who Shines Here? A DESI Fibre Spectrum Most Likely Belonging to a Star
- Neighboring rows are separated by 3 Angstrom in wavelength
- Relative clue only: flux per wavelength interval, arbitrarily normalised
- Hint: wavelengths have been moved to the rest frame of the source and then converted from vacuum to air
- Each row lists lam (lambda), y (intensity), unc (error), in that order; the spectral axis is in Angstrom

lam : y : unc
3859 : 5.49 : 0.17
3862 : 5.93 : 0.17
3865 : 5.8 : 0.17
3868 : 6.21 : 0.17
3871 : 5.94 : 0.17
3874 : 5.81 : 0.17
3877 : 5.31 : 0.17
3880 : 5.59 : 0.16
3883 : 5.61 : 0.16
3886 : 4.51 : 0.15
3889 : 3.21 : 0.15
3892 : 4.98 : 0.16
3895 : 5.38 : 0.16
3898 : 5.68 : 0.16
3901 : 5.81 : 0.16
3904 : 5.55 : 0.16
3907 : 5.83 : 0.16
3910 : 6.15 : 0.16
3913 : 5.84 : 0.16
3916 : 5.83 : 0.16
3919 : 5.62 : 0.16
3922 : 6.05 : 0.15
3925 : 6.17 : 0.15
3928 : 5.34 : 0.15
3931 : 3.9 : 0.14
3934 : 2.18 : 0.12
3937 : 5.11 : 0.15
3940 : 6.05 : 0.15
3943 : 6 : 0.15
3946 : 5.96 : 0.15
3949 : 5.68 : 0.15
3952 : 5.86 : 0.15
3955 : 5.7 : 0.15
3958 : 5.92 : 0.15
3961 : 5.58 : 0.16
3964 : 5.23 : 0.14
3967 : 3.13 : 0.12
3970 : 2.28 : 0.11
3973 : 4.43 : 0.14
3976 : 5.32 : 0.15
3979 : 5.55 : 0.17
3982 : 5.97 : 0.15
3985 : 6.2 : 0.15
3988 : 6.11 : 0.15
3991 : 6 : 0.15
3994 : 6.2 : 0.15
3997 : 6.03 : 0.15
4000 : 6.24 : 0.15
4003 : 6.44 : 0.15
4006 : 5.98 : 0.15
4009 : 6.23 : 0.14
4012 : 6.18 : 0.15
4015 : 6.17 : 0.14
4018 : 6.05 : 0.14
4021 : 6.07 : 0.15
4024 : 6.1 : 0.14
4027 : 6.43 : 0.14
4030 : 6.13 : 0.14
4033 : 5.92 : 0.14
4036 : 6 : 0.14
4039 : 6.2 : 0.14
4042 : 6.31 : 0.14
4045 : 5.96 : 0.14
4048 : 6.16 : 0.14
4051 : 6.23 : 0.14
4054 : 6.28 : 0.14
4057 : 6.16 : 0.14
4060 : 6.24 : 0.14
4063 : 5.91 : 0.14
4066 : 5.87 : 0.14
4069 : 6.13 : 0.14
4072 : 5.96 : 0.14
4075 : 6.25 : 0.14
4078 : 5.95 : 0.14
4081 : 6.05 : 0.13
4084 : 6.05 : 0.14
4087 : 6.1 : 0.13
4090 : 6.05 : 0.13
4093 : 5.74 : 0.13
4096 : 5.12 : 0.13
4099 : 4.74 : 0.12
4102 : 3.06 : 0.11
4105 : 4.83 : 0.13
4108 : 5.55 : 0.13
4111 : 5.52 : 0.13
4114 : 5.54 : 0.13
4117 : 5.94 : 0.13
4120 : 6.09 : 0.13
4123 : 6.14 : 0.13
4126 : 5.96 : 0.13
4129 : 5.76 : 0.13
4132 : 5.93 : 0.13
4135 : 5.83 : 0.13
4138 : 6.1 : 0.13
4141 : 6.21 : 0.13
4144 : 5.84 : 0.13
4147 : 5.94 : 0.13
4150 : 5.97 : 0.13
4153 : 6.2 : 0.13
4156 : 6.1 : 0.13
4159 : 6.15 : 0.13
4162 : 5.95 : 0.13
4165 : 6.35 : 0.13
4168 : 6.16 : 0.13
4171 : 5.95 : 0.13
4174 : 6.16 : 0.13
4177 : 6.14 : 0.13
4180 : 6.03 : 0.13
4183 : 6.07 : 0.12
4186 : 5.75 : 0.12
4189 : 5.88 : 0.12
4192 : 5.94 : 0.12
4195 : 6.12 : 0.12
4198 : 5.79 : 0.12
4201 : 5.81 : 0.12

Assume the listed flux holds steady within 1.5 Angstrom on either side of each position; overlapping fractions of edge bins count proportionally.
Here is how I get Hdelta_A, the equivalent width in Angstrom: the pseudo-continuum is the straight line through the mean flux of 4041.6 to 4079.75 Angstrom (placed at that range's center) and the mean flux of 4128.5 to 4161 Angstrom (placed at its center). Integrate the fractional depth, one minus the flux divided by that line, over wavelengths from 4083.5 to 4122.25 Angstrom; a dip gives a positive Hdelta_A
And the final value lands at 4.1 Angstrom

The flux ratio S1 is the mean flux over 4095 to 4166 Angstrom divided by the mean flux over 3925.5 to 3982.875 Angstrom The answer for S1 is 1.14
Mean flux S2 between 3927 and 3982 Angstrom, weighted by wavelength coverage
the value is 4.98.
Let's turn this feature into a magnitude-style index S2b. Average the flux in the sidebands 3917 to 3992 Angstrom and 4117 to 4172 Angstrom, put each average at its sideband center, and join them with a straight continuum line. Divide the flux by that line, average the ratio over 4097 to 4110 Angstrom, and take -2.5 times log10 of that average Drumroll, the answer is 0.26 mag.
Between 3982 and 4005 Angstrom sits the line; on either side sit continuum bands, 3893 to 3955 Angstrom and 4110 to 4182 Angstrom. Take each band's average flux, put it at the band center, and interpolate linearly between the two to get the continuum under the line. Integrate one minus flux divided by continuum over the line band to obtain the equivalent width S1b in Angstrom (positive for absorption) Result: -2.0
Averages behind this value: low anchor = 5.5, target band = 6.16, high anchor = 6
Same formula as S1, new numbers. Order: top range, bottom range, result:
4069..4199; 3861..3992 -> 1.09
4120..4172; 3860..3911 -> 1.10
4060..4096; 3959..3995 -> 1.16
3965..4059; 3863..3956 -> 1.07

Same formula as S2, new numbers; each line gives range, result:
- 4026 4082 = 6.11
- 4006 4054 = 6.14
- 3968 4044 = 5.84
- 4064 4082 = 6.03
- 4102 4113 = 5.01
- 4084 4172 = 5.76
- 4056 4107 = 5.65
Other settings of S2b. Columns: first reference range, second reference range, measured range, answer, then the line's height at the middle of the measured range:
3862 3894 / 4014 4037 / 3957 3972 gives 0.30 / 5.79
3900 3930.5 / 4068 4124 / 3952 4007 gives 0.05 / 5.71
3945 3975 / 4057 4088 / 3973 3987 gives -0.09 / 5.16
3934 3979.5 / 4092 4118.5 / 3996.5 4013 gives -0.21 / 5.09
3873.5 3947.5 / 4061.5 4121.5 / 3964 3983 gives 0.21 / 5.43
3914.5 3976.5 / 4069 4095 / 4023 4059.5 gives -0.08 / 5.74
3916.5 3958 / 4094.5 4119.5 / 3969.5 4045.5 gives -0.13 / 5.26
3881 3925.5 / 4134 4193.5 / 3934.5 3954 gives -0.01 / 5.56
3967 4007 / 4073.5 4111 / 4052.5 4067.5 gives -0.12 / 5.47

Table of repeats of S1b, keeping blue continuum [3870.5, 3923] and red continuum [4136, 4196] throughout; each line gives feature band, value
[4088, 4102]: 1.7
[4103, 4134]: 1.4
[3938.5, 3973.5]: 2.6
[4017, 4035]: -1.2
